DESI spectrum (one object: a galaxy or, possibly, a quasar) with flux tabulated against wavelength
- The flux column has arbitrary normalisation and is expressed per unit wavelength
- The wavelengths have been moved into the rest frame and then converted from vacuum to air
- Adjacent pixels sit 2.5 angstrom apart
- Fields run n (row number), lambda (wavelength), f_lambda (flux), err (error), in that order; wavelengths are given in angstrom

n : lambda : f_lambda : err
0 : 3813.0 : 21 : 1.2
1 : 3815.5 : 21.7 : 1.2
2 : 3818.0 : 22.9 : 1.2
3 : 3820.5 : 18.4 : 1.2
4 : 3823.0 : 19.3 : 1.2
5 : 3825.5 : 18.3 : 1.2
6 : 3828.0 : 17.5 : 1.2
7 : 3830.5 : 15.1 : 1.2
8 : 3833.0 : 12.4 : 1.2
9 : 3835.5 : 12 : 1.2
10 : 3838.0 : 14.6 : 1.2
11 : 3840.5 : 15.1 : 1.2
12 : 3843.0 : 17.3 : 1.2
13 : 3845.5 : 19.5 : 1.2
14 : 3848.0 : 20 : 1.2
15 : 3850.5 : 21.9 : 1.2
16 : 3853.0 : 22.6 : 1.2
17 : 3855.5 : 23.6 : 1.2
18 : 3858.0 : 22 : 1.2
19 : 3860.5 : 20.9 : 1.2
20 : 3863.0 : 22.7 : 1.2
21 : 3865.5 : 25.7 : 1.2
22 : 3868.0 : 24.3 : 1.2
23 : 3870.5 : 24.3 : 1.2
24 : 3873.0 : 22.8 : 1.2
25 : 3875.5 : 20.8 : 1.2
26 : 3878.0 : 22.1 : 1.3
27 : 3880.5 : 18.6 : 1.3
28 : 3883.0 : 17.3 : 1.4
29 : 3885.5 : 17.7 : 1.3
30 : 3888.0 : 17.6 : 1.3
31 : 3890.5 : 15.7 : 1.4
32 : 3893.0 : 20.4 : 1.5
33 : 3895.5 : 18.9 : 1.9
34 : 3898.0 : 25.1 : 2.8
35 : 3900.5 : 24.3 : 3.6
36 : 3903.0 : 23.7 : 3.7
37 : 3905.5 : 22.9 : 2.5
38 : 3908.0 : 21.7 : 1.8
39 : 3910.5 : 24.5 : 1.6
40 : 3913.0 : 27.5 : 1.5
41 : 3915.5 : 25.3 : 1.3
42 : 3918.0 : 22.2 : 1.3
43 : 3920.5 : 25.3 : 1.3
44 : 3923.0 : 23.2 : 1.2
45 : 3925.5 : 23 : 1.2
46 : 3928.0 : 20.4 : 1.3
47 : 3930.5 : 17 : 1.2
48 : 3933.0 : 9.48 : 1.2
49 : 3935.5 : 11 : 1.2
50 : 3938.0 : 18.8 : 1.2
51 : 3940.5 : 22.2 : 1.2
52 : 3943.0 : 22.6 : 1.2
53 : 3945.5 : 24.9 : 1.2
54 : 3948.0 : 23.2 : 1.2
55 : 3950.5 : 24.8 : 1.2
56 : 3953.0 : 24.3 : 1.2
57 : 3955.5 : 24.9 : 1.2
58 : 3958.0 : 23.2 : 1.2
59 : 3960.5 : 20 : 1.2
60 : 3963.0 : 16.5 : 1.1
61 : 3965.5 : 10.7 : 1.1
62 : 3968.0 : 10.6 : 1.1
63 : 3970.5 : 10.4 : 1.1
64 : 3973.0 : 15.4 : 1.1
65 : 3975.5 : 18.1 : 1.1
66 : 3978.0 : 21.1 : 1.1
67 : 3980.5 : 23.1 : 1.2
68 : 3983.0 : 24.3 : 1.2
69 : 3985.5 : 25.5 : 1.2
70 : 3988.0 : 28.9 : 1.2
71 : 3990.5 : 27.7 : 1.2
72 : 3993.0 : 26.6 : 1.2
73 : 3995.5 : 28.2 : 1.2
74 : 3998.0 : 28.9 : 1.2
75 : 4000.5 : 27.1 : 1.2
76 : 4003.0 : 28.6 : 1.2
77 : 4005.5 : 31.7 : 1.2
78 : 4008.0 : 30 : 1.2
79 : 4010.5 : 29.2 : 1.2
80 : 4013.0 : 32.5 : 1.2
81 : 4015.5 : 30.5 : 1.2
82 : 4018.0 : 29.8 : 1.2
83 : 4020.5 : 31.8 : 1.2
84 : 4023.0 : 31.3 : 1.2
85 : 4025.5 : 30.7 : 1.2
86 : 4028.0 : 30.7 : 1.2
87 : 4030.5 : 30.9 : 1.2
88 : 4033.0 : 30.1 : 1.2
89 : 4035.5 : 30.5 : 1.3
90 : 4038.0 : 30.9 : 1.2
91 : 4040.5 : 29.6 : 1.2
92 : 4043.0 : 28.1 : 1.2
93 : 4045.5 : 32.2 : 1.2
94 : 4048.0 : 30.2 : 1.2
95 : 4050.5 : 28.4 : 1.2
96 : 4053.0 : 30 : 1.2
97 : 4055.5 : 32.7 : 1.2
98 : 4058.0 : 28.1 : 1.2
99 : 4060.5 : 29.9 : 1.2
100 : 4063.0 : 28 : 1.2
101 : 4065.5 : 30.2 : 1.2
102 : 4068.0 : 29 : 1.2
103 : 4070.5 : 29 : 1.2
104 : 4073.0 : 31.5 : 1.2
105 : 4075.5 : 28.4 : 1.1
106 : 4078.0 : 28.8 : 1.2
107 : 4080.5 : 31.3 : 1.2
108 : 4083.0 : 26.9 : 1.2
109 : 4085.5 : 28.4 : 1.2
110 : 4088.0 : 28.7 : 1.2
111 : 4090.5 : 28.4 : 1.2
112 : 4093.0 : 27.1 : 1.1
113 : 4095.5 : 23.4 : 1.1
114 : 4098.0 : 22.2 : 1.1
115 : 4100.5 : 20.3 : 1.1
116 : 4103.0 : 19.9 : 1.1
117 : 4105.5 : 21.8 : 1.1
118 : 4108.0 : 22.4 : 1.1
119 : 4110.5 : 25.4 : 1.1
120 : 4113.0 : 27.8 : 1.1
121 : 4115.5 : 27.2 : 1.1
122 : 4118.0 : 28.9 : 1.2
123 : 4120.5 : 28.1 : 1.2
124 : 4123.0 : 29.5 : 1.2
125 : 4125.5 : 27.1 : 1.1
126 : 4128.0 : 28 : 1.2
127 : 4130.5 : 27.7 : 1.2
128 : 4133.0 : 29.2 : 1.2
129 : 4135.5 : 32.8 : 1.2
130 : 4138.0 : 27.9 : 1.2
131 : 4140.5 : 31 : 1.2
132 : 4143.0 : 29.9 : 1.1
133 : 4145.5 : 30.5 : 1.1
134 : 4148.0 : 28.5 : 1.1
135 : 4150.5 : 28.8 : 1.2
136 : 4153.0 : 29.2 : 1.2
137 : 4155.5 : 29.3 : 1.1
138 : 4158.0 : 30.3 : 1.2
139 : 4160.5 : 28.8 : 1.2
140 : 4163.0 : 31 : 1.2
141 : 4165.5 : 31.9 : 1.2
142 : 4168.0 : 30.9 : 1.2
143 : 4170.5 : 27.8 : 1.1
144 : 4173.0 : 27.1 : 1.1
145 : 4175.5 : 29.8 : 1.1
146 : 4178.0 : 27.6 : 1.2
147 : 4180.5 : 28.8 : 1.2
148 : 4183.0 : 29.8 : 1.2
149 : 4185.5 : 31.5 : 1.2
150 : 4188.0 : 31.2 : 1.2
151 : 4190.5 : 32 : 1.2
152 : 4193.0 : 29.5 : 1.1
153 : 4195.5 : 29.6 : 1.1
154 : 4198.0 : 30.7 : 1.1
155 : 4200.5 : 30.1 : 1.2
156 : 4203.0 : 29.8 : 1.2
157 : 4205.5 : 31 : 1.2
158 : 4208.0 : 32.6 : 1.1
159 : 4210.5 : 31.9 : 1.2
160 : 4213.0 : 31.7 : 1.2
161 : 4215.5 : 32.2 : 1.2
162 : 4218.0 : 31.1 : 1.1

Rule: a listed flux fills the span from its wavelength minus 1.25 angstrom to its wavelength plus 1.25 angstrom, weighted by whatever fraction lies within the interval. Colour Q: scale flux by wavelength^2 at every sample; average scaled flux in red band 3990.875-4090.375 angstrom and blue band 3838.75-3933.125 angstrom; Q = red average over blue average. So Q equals 1.50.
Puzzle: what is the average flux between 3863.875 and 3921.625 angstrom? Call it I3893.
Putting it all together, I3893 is 22.1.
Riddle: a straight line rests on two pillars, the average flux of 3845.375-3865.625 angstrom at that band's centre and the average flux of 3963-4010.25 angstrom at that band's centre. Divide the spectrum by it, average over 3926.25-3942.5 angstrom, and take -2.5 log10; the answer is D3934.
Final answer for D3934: 0.32 mag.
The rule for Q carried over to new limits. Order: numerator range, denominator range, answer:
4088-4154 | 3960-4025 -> 1.17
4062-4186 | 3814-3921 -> 1.55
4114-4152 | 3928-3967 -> 1.63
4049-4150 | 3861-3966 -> 1.44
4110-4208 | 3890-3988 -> 1.58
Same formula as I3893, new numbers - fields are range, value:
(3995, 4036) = 30.2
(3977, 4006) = 26.7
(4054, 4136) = 27.5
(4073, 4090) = 28.9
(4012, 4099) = 29.4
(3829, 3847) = 15.2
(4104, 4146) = 27.9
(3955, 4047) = 26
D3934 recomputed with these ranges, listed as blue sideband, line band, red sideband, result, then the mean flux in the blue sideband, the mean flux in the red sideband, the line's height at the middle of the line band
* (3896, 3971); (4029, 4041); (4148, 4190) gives -0.23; 20.9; 29.6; 24.6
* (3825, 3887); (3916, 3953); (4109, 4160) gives 0.07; 19.6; 28.8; 22.2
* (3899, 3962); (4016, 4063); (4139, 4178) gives -0.18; 22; 29.6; 25.6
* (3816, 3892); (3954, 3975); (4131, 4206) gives 0.36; 19.5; 29.8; 23.1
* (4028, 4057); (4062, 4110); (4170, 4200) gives 0.14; 30.3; 29.7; 30.1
